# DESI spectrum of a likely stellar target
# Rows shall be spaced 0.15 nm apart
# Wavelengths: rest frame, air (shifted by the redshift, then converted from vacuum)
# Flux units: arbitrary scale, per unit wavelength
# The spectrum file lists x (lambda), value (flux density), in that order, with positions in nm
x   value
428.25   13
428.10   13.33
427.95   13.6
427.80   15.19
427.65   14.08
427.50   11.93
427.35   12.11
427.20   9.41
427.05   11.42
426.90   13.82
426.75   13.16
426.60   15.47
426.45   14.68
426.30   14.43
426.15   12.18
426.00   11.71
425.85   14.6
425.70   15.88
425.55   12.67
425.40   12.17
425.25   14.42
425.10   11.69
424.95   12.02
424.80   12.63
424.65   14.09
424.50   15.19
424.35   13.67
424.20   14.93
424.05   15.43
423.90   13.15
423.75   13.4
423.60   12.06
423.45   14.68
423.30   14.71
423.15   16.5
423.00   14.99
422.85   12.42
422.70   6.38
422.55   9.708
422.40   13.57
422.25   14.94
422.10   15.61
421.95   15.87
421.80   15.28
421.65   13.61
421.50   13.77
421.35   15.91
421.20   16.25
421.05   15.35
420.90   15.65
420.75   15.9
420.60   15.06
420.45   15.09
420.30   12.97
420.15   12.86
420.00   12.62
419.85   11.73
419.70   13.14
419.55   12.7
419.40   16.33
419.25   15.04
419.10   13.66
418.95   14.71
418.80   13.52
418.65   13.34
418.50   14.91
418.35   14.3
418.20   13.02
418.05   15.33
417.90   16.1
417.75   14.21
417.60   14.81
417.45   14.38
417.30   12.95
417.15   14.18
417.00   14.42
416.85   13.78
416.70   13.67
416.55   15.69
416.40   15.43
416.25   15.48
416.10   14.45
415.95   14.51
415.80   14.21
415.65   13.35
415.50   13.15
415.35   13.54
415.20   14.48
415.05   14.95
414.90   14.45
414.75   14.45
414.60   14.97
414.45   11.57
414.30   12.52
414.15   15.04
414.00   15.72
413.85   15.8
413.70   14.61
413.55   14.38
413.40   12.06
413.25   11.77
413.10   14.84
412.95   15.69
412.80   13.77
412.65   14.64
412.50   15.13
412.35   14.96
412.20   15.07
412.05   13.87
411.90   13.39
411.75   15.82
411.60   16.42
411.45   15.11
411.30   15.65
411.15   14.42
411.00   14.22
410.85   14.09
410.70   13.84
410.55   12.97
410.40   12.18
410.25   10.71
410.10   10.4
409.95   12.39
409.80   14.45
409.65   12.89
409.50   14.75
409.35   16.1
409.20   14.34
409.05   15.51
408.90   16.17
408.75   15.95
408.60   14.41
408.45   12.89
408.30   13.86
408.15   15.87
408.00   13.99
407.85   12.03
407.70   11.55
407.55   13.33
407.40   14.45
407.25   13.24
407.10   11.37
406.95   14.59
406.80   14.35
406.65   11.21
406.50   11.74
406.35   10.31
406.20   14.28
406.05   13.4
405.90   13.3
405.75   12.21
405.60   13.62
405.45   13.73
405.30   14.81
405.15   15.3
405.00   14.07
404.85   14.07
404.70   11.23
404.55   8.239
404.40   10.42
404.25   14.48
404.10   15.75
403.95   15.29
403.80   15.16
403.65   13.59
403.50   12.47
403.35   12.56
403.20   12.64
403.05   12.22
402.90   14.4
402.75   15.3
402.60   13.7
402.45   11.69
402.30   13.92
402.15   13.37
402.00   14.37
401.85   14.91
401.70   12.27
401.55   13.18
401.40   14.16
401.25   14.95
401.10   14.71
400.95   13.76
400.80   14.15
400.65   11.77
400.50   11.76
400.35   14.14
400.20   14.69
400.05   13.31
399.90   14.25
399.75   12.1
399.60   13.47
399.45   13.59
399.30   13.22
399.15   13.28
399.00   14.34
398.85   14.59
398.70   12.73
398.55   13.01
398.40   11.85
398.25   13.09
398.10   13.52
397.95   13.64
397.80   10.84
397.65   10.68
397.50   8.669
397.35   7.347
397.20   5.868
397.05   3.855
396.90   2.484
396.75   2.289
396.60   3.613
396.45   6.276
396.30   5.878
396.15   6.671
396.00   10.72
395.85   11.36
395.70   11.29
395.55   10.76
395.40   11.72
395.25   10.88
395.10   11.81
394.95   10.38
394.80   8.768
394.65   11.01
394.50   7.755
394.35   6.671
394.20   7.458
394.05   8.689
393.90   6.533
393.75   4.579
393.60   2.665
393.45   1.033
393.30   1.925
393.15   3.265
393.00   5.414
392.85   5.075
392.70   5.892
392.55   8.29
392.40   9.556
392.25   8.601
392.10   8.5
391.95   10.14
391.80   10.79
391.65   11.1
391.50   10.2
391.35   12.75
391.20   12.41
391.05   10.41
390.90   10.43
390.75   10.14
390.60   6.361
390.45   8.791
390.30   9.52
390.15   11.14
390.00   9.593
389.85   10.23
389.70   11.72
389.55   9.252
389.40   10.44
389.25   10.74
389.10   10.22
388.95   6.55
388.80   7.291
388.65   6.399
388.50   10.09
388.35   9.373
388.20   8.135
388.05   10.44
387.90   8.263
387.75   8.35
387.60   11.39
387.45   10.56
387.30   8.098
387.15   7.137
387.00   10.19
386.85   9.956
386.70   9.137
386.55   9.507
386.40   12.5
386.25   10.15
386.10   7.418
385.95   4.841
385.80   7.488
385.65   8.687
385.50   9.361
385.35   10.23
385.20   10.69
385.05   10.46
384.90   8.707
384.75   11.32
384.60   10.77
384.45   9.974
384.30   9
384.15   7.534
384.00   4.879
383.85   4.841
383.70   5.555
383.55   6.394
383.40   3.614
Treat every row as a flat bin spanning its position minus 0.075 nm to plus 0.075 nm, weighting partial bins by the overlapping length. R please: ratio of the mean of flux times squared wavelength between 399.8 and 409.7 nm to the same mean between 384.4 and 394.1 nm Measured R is 1.7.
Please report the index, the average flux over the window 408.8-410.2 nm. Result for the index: 14.1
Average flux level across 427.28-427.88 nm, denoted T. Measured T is 13.3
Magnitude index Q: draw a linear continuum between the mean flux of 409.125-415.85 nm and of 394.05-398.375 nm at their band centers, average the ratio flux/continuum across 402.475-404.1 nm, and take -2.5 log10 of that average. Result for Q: -0.23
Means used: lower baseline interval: 8.8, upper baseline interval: 14.1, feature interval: 13.8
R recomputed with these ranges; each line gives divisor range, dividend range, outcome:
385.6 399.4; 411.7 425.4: 1.78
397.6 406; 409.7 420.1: 1.13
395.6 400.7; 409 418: 1.45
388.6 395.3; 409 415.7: 1.84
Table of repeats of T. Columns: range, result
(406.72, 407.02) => 14.4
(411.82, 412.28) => 14.1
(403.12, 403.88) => 13.3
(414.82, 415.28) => 14.6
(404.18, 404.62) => 11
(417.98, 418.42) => 14.2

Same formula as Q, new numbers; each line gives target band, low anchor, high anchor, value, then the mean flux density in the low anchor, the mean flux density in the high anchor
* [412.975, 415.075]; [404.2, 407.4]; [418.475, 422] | -0.03 mag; 12.9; 14.4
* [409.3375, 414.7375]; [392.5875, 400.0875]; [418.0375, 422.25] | -0.12 mag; 8.98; 14.4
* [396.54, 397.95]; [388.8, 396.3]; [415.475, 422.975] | 0.42 mag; 8.74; 14.1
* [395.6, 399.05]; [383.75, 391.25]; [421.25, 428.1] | 0.12 mag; 9.2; 13.5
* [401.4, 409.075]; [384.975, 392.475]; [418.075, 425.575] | -0.15 mag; 9.51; 13.9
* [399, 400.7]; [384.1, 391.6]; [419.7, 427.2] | -0.21 mag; 9.5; 13.8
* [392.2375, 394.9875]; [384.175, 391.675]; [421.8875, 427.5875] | 0.50 mag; 9.53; 13.4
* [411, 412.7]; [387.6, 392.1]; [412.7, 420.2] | -0.12 mag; 9.71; 14.1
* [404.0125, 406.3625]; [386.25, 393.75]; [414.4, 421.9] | -0.12 mag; 8.75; 14.3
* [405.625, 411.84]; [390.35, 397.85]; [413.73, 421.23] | -0.15 mag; 7.97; 14.3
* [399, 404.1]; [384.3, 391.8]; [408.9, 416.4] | -0.13 mag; 9.58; 14.2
